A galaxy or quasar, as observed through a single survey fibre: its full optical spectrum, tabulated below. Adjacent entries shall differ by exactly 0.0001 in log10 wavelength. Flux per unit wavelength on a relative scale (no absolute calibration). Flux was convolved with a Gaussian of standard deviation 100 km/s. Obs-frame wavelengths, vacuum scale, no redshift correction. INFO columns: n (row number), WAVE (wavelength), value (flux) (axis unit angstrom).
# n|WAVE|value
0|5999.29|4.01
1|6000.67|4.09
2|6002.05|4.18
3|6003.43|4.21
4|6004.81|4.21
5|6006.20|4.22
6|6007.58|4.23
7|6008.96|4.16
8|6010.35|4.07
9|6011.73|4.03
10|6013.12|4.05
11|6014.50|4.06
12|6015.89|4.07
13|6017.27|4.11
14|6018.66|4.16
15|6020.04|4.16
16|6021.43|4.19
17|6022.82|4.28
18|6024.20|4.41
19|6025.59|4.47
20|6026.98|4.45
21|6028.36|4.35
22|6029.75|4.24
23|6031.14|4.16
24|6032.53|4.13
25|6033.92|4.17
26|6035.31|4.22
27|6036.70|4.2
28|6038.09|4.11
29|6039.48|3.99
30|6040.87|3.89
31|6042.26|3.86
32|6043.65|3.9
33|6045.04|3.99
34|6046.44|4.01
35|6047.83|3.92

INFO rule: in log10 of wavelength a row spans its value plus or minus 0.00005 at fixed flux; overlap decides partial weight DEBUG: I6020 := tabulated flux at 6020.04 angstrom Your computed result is 4.16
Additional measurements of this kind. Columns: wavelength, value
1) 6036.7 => 4.2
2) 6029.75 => 4.24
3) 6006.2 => 4.22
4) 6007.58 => 4.23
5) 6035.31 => 4.22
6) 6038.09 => 4.11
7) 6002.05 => 4.18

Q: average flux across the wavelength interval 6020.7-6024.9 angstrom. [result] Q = 4.29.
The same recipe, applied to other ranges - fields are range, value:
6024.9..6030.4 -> 4.38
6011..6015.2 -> 4.05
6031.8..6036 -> 4.17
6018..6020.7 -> 4.17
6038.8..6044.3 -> 3.91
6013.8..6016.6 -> 4.07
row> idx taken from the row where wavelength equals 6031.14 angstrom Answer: 4.16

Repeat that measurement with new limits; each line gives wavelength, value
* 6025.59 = 4.47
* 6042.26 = 3.86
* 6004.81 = 4.21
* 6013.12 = 4.05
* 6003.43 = 4.21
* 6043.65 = 3.9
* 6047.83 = 3.92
